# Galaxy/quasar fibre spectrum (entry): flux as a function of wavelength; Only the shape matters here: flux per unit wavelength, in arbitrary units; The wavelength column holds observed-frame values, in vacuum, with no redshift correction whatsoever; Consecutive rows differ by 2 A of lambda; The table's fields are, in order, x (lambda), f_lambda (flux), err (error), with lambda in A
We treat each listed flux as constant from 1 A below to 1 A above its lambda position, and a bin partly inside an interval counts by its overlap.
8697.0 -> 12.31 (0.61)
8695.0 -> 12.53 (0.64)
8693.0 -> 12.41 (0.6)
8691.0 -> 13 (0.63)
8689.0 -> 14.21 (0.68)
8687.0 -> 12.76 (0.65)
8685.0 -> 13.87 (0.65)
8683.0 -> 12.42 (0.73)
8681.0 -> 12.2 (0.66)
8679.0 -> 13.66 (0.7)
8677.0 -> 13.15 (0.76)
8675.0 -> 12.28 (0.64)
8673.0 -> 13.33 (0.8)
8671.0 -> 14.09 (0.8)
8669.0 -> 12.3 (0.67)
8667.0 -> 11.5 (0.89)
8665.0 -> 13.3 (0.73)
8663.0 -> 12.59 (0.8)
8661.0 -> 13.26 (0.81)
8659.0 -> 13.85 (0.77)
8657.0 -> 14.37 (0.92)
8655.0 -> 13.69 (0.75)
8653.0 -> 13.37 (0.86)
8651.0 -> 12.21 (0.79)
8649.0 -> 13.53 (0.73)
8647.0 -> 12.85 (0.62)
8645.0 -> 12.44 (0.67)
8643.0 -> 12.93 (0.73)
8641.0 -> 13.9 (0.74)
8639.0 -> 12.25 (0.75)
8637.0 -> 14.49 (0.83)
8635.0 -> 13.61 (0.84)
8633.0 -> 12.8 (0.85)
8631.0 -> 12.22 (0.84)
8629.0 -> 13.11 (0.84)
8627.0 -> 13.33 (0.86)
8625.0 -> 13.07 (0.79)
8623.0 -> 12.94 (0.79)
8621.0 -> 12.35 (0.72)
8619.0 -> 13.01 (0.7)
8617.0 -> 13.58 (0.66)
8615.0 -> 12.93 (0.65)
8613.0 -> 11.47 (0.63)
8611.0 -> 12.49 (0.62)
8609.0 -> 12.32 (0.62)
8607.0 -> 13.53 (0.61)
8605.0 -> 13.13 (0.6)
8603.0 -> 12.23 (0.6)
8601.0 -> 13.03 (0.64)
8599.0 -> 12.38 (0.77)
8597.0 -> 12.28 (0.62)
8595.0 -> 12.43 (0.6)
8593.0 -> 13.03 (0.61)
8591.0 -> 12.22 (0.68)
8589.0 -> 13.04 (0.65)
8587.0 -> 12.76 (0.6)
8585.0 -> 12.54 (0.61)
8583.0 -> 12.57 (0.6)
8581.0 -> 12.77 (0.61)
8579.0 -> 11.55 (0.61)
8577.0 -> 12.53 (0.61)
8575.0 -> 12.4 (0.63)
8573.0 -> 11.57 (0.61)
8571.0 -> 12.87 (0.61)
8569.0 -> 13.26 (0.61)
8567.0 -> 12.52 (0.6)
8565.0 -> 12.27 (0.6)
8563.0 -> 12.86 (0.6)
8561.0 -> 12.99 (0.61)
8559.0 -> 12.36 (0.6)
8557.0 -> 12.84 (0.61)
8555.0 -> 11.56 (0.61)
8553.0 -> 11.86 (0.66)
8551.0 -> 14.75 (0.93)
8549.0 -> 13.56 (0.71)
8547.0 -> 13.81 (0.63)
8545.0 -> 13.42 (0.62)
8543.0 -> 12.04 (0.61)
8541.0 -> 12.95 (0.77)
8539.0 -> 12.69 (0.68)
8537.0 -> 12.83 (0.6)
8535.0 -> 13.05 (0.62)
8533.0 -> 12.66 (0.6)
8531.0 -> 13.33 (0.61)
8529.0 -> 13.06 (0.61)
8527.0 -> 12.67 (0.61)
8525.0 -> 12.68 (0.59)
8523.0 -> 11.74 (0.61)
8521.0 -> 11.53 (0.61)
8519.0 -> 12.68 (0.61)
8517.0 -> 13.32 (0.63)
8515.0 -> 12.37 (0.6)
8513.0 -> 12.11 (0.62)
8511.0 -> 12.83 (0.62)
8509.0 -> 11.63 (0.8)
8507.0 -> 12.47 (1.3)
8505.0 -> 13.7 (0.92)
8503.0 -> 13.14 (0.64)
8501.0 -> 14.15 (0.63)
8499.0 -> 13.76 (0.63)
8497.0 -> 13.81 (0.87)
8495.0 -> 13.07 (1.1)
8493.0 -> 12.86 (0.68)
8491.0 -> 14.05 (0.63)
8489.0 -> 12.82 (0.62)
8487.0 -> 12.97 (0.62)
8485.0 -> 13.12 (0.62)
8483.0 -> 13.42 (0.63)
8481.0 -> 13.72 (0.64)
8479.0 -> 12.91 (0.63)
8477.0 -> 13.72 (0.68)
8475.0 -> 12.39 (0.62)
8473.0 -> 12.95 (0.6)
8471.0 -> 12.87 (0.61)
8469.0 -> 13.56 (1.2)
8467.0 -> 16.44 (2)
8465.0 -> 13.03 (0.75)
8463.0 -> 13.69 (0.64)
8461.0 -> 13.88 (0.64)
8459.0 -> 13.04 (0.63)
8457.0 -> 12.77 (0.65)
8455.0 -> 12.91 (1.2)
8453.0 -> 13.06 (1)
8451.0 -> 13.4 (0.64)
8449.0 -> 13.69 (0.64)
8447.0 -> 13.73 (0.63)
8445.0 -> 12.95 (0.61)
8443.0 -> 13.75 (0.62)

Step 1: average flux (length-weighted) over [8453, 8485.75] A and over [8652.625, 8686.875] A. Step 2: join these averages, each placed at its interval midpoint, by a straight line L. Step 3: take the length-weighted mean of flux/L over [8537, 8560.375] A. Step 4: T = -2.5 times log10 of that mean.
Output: 0.03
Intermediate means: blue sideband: 13.4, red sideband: 13.1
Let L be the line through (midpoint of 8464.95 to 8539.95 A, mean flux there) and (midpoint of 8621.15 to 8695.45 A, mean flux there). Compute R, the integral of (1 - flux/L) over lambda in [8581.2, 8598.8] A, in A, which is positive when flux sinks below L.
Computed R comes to 0.6 A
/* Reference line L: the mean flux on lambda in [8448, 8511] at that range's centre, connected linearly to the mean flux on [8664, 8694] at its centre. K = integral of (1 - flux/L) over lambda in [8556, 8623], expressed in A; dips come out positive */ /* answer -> 2.59 A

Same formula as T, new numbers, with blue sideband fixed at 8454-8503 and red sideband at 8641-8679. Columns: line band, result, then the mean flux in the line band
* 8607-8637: 0.02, 12.9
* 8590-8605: 0.05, 12.6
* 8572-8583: 0.09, 12.2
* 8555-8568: 0.06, 12.6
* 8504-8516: 0.07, 12.5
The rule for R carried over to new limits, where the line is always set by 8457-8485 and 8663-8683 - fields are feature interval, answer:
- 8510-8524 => 1.0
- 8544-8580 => 1.3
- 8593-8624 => 0.8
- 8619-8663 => -0.8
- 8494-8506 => -0.2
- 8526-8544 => 0.6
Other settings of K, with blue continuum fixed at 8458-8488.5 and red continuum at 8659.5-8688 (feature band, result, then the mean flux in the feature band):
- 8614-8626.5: 0.06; 13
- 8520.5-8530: 0.66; 12.4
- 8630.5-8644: -0.20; 13.2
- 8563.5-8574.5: 0.57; 12.5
